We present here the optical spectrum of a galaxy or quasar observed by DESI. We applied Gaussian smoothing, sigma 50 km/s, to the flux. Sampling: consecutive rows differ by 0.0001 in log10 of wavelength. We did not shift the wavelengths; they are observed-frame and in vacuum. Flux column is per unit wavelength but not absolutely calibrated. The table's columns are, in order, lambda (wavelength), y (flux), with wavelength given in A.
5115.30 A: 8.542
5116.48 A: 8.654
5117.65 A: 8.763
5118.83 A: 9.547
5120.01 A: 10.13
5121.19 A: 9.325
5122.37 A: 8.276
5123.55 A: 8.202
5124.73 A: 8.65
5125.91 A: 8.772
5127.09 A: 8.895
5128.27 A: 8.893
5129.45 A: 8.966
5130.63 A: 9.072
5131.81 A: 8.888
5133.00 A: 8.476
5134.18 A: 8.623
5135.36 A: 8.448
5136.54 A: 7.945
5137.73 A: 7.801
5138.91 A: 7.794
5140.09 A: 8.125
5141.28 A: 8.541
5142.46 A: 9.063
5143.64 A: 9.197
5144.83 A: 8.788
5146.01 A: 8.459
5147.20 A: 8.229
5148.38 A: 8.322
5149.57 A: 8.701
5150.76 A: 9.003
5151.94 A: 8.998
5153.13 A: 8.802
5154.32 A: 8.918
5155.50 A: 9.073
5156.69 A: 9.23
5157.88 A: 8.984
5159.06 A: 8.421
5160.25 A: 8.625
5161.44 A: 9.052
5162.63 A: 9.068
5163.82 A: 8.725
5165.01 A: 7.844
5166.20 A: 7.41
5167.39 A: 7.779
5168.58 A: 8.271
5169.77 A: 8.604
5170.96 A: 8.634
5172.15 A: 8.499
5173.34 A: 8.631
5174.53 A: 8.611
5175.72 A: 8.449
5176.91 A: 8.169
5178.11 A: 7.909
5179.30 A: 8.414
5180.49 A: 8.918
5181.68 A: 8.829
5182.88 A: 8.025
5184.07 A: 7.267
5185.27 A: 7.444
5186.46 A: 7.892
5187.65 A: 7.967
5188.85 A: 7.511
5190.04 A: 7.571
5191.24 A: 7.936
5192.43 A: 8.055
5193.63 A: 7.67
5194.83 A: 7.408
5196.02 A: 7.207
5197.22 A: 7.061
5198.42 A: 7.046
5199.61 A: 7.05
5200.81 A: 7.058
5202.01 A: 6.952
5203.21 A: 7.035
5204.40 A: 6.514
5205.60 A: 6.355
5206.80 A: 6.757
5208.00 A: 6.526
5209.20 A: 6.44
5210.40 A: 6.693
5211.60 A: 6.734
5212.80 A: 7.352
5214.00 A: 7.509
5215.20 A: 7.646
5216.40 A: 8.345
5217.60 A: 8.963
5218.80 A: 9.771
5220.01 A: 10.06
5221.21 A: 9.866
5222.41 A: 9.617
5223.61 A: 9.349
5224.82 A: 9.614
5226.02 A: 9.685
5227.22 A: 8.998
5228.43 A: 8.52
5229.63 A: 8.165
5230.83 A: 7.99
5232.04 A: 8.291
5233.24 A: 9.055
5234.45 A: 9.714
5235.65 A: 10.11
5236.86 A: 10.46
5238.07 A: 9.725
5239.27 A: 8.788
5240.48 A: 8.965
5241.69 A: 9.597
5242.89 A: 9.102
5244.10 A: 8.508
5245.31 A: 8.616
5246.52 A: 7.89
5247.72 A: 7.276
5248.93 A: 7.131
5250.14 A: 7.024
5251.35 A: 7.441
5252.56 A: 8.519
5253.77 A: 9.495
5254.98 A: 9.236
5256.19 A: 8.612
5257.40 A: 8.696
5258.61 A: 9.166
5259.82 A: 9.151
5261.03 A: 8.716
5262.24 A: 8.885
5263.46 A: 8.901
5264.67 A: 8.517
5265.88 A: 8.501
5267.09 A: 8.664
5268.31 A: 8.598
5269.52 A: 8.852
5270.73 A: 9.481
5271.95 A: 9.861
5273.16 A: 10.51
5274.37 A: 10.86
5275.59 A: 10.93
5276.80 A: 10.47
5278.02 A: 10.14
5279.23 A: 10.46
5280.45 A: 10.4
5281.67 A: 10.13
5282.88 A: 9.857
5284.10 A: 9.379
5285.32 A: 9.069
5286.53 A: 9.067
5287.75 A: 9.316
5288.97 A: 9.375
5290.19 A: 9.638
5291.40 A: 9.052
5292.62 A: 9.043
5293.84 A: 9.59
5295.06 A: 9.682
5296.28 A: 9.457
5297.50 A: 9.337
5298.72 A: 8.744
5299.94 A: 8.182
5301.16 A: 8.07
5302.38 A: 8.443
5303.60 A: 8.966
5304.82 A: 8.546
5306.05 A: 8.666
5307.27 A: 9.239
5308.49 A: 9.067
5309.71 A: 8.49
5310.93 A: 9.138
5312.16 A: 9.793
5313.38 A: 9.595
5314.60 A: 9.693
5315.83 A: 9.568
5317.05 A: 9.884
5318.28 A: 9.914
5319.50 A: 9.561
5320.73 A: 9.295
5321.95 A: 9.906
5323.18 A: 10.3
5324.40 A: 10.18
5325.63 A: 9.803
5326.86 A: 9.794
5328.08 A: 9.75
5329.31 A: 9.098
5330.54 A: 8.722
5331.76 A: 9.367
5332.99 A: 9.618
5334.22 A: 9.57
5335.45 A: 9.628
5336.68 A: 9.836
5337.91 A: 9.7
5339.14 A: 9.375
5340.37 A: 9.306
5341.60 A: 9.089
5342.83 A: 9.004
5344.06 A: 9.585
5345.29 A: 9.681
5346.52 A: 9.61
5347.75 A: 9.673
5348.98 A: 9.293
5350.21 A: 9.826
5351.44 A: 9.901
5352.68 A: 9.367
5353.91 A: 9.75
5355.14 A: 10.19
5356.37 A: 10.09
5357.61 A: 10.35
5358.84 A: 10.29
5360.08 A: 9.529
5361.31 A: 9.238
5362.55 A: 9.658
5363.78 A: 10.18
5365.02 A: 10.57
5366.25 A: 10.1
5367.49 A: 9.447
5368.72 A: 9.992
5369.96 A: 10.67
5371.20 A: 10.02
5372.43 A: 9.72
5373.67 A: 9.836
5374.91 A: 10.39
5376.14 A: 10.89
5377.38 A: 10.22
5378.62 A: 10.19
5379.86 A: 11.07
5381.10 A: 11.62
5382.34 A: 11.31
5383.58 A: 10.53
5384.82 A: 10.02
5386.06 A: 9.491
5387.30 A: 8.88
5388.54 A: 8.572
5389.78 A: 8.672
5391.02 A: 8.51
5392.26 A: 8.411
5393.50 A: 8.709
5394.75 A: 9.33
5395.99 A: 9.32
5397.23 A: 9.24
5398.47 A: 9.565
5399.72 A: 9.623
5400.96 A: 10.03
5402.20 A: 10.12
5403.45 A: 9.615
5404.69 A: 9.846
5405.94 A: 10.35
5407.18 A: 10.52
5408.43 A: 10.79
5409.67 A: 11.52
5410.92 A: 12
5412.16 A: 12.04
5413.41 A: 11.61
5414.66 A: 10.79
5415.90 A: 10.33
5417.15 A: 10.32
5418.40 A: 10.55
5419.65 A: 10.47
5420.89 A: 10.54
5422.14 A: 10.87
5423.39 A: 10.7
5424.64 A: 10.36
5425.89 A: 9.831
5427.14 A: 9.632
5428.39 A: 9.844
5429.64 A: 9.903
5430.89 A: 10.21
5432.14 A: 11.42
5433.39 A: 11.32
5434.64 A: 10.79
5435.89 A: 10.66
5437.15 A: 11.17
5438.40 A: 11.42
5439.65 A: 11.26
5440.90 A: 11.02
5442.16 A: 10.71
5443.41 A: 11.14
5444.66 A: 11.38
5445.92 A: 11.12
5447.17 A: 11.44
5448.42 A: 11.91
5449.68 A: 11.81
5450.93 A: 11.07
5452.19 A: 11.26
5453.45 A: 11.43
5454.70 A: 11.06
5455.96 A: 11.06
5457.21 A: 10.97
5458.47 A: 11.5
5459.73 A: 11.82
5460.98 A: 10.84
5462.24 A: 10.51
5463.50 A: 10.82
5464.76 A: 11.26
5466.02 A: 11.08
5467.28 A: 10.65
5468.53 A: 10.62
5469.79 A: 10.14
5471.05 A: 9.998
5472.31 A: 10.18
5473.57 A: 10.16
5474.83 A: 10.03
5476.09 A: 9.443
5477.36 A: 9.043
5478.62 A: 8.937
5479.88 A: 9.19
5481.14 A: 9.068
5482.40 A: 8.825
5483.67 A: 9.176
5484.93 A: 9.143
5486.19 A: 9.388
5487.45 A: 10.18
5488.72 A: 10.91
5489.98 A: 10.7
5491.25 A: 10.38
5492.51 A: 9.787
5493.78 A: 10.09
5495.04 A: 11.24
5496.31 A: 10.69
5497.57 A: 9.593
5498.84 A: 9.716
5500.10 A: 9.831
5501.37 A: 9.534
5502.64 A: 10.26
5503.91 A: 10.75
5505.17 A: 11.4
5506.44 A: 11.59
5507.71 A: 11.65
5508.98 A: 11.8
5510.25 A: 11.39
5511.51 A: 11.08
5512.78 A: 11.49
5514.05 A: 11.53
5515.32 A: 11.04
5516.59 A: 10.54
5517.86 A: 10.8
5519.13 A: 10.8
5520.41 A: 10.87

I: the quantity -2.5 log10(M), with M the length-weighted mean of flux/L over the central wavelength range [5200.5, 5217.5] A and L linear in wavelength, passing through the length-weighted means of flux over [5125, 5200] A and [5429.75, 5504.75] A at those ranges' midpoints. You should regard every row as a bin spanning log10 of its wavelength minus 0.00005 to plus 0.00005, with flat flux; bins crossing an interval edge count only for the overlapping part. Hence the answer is 0.225 mag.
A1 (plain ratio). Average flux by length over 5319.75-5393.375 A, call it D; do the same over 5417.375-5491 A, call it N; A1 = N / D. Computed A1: 1.08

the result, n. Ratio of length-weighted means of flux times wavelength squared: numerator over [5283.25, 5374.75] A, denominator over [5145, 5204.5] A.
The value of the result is 1.24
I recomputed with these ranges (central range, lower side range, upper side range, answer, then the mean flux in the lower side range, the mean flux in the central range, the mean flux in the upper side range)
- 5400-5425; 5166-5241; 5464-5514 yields -0.101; 8.16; 10.7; 10.3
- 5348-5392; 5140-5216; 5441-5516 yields -0.032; 8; 9.94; 10.6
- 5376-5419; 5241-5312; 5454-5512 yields -0.031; 9.07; 10.1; 10.4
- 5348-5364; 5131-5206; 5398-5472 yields 0.022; 8.17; 9.81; 10.8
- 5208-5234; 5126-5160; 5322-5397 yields 0.073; 8.67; 8.47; 9.75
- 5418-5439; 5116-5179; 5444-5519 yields -0.031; 8.63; 10.6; 10.6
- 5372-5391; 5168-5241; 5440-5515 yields -0.033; 8.18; 10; 10.6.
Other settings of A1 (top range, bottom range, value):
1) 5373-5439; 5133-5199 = 1.24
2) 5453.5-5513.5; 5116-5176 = 1.20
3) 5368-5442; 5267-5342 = 1.09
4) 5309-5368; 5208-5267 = 1.12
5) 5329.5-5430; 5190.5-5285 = 1.16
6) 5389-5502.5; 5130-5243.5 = 1.24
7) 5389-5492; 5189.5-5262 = 1.26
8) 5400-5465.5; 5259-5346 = 1.15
